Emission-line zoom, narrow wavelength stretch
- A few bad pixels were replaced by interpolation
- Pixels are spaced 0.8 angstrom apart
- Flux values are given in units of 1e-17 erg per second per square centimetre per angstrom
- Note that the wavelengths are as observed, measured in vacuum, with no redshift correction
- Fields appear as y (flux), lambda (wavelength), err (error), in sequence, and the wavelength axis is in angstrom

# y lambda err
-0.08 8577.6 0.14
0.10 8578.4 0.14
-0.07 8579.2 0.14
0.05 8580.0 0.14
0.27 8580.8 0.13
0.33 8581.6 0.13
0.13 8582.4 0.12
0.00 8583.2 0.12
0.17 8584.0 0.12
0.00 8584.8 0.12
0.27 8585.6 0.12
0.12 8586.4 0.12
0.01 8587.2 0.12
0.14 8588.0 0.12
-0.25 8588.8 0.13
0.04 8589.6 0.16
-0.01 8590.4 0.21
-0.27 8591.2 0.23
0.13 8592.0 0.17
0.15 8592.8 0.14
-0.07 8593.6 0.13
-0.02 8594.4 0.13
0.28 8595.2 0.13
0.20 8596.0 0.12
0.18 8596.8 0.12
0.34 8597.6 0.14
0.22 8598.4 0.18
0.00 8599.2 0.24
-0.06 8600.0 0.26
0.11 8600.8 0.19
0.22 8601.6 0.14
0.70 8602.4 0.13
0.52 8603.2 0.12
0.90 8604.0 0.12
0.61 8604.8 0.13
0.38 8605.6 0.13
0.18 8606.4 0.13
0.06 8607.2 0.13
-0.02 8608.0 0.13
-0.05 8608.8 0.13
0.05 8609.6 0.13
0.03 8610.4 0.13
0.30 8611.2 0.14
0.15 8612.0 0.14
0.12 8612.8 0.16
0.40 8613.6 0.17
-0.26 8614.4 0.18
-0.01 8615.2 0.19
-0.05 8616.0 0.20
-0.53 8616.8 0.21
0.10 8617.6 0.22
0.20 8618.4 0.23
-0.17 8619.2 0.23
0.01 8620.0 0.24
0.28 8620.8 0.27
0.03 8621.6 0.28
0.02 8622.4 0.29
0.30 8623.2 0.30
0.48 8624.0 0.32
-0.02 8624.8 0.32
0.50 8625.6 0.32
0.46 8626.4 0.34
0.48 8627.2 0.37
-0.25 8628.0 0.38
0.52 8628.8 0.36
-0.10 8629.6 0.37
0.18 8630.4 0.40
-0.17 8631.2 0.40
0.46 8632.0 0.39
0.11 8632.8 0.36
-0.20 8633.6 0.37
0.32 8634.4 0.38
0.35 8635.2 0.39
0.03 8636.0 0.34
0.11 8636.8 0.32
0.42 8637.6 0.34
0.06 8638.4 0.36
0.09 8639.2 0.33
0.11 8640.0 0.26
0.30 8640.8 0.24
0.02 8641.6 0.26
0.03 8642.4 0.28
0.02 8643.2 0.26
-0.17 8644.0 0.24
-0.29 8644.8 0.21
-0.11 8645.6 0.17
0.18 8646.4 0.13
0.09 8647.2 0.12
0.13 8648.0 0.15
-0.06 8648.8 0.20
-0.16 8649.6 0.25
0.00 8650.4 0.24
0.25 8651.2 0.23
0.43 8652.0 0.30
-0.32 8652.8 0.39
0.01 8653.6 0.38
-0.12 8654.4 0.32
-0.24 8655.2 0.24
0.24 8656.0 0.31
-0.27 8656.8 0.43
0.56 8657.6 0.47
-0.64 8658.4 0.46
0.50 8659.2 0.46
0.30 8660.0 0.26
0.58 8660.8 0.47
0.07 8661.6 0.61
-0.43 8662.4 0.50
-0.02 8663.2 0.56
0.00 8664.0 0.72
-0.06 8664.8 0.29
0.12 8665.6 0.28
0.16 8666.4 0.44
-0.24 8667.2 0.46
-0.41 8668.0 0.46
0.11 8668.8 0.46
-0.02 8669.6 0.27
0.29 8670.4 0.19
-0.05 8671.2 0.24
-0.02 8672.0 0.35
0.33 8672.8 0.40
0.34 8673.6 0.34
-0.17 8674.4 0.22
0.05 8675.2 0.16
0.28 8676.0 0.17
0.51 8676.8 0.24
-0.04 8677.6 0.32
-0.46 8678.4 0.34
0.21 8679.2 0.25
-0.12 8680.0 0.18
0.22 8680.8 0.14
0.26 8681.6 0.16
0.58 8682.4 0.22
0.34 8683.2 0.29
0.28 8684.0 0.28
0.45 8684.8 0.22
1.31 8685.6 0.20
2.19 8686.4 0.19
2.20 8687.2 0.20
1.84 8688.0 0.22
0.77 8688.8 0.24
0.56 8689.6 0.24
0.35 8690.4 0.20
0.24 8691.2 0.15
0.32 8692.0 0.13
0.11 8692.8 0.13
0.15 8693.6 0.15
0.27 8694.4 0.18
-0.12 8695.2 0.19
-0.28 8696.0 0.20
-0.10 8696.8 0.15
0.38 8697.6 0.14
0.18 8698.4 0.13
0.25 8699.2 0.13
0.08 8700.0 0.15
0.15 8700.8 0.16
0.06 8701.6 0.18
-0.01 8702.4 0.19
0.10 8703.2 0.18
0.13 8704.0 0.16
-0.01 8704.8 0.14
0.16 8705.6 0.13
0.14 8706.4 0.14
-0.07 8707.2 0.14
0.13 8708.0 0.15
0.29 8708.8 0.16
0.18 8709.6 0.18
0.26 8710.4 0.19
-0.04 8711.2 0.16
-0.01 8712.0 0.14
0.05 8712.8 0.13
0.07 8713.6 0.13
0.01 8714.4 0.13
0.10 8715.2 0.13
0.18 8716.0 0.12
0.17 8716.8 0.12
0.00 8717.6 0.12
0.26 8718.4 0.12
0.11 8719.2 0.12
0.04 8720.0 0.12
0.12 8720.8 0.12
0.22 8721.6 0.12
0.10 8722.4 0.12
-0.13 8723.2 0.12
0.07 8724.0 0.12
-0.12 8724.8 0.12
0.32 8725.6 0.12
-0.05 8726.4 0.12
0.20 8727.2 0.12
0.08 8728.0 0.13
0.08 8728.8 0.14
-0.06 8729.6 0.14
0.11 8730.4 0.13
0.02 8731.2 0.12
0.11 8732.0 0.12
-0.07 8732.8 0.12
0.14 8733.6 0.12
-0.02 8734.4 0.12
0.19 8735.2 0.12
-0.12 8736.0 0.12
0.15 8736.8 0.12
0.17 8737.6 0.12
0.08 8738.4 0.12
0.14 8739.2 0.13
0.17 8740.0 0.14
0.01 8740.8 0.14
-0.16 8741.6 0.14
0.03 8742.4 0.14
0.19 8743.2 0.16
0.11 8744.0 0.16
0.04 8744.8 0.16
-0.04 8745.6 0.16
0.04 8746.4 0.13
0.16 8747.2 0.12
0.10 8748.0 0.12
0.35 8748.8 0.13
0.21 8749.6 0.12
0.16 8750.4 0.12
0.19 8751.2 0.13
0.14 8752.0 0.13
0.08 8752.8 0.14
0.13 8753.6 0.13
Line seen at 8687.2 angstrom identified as [O III] 5007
